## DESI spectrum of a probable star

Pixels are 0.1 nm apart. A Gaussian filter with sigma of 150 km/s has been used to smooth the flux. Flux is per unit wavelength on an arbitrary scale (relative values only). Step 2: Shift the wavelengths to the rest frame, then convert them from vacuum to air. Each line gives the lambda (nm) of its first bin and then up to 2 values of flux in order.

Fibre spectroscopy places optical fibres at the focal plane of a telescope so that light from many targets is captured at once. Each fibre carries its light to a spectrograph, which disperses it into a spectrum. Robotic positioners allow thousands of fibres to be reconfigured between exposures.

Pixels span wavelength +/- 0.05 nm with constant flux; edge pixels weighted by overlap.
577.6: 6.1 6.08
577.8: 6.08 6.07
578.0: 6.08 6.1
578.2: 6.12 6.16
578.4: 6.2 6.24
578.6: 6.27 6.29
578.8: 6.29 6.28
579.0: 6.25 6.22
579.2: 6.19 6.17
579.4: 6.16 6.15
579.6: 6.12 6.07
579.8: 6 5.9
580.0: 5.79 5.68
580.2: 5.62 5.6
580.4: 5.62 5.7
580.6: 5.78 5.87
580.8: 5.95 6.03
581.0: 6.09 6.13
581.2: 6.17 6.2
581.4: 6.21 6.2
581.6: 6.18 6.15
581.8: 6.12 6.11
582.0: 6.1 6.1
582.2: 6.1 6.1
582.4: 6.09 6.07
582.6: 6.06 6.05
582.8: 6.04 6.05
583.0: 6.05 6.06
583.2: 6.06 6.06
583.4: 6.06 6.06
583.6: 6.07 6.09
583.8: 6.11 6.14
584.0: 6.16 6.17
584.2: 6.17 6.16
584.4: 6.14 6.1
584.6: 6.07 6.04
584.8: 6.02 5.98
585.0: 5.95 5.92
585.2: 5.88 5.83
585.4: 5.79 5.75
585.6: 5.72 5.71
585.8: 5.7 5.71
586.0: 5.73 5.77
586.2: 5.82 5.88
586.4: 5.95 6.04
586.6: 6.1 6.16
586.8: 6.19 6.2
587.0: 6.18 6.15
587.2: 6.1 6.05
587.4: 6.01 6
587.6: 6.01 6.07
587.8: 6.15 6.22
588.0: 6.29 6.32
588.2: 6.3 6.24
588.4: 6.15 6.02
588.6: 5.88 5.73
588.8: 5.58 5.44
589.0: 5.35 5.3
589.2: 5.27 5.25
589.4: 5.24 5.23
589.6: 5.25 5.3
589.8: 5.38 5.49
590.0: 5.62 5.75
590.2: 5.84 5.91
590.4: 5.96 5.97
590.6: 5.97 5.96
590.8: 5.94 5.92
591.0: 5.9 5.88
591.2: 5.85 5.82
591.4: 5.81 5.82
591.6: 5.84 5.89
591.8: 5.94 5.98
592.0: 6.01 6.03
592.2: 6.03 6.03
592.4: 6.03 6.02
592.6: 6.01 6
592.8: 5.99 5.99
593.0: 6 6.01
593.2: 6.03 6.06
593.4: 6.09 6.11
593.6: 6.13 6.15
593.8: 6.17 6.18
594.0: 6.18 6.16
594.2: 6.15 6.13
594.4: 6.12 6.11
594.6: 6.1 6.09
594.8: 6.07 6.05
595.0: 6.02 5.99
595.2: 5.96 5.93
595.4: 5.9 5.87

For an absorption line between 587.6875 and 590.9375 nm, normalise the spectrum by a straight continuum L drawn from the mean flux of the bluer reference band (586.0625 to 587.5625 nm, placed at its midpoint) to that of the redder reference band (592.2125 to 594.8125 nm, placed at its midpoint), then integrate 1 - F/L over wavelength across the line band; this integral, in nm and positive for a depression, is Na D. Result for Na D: 0.16 nm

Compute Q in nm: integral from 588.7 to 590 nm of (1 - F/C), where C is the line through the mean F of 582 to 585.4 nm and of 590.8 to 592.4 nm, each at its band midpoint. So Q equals 0.13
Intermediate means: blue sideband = 6.06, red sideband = 5.92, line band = 5.37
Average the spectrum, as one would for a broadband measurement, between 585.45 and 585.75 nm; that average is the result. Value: 5.73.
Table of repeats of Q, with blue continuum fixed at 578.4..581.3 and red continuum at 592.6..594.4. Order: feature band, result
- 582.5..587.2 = 0.04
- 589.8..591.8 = 0.08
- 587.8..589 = 0.01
